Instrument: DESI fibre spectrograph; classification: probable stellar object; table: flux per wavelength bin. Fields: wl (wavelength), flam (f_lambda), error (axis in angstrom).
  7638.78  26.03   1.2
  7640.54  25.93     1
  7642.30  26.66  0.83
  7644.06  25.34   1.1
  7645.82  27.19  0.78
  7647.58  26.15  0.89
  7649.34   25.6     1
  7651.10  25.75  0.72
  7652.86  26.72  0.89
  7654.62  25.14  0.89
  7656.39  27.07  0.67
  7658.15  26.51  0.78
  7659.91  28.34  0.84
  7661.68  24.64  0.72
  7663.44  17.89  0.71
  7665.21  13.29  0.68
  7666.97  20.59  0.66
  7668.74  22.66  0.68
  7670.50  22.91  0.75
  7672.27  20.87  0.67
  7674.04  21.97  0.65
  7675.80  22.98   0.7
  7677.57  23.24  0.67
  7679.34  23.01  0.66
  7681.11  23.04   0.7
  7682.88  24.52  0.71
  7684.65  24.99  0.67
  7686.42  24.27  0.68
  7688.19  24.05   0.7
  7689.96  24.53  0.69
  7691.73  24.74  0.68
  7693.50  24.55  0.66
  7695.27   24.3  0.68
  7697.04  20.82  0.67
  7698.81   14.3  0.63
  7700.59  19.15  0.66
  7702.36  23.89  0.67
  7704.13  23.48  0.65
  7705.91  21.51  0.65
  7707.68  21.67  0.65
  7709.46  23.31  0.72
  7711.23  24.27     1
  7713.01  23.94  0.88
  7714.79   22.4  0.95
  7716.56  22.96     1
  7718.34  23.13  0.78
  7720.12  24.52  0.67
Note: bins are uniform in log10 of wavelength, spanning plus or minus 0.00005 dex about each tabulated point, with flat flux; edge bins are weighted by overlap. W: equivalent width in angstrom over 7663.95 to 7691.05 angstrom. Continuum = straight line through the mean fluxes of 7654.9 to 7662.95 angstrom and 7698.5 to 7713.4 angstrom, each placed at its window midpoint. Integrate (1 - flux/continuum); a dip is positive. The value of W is 2.2 angstrom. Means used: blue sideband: 26.1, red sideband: 21.9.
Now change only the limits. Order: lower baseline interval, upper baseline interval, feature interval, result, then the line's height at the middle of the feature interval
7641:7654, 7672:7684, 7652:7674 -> 1.41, 24.5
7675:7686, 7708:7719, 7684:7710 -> 0.93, 23.4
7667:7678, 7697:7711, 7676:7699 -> -1.71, 21.7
